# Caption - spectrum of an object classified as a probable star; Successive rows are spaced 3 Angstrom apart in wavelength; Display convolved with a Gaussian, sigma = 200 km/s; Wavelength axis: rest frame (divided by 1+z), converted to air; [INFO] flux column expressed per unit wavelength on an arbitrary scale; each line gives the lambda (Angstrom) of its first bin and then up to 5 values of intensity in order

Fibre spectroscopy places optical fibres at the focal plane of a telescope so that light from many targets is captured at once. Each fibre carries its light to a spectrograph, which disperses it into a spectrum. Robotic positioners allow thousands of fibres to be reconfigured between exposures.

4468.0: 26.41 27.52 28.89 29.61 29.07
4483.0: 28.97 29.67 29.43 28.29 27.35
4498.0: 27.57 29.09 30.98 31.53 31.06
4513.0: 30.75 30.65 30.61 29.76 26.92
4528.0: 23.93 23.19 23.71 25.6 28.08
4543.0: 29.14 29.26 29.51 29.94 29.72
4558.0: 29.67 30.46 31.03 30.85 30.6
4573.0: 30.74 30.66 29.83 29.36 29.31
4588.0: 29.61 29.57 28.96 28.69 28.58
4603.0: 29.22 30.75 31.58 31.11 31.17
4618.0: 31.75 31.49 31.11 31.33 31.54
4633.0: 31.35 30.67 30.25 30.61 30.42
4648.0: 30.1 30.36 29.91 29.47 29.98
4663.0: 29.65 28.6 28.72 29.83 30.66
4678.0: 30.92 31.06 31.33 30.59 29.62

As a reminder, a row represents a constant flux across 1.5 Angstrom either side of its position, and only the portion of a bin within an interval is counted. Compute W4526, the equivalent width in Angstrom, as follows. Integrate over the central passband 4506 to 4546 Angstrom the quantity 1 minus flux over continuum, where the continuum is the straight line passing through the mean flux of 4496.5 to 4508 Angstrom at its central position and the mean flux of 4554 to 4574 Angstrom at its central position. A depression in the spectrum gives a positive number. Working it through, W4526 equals 2.6 Angstrom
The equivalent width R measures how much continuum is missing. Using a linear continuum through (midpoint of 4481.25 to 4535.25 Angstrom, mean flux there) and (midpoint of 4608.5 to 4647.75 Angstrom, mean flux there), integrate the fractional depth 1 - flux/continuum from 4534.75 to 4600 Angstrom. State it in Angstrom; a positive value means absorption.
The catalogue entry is 0.7 Angstrom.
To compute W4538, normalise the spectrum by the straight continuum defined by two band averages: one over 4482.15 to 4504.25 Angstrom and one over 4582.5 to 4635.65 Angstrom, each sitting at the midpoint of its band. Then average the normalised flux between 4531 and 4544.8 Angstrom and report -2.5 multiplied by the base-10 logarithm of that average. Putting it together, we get 0.12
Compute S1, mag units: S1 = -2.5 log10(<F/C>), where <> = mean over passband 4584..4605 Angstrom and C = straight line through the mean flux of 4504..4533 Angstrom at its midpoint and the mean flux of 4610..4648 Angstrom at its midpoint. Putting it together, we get 0.04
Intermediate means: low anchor 28.7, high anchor 31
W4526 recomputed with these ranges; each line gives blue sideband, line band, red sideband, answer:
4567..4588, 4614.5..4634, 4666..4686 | -0.8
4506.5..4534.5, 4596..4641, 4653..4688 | -2.0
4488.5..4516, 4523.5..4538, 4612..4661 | 2.5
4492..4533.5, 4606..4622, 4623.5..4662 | -0.7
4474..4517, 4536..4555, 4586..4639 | 0.8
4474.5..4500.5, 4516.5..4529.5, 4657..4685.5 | 0.4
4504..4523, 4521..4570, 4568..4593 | 3.5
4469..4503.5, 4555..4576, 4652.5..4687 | -0.9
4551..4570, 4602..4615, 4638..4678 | -0.3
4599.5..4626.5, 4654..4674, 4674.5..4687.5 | 1.0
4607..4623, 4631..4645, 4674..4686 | 0.2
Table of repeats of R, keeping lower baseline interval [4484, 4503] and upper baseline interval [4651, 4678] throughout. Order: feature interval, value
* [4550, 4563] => -0.4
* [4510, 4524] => -0.8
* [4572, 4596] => -0.4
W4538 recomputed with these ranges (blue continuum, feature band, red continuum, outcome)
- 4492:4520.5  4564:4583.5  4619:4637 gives 0.01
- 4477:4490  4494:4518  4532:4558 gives -0.04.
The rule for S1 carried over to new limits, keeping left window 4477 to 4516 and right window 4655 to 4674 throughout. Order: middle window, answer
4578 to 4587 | 0.00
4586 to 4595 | 0.00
